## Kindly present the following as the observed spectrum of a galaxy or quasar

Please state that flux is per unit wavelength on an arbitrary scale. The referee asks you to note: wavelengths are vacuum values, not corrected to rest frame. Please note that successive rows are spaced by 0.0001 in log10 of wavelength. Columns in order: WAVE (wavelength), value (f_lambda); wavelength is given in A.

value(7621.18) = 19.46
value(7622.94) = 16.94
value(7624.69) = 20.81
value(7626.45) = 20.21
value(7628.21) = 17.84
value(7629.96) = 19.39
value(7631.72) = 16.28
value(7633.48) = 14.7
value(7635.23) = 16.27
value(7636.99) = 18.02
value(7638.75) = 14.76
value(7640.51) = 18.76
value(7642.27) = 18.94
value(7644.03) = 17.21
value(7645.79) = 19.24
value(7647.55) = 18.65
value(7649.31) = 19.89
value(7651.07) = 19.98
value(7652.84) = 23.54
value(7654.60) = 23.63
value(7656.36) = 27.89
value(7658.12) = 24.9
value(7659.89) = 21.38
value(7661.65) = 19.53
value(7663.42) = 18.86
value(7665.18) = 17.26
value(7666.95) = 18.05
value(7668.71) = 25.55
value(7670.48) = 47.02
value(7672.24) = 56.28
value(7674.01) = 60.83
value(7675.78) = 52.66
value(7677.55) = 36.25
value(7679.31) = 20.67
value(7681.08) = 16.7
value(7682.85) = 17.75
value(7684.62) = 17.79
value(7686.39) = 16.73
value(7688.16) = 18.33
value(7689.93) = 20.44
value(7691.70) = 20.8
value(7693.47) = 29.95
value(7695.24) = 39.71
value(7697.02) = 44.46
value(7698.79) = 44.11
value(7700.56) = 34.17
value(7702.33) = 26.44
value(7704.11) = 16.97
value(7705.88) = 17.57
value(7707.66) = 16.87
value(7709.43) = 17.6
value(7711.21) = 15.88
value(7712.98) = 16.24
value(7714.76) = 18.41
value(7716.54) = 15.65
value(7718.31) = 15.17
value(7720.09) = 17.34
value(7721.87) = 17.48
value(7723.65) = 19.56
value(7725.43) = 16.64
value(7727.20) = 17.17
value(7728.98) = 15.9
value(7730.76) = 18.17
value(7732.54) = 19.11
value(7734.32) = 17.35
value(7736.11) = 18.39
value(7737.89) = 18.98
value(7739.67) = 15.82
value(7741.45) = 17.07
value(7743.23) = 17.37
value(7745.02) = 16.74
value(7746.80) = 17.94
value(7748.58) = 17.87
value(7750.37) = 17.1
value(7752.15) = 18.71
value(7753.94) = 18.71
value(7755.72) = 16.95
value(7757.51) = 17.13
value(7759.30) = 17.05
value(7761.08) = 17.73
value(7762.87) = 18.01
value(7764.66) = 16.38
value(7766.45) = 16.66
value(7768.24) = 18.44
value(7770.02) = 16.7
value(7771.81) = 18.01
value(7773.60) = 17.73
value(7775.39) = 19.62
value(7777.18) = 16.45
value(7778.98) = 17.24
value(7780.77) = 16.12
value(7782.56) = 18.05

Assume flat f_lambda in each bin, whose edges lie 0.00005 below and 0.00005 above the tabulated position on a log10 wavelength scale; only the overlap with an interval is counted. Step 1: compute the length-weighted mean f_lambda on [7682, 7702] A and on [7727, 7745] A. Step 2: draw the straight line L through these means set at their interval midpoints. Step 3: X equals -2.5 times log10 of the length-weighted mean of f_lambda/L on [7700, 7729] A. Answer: 0.22 mag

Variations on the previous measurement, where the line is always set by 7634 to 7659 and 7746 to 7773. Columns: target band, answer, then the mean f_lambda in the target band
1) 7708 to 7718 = 0.12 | 16.7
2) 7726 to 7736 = 0.04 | 17.6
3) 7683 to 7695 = -0.13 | 21.5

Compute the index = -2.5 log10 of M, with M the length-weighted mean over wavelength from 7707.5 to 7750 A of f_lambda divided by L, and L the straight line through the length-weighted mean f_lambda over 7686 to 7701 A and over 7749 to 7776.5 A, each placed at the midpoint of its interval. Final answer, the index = 0.34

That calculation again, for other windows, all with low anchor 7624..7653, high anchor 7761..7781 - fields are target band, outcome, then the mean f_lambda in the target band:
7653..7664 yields -0.246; 22.9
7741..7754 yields -0.002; 17.6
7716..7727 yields 0.046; 17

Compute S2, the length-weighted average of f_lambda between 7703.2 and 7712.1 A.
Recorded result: 17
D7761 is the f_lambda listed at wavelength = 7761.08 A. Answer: 17.73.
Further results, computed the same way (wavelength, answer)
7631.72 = 16.28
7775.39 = 19.62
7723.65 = 19.56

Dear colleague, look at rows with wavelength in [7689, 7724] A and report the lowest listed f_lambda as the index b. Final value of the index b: 15.17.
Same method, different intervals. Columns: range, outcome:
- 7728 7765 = 15.82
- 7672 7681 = 20.67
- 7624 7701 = 14.7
